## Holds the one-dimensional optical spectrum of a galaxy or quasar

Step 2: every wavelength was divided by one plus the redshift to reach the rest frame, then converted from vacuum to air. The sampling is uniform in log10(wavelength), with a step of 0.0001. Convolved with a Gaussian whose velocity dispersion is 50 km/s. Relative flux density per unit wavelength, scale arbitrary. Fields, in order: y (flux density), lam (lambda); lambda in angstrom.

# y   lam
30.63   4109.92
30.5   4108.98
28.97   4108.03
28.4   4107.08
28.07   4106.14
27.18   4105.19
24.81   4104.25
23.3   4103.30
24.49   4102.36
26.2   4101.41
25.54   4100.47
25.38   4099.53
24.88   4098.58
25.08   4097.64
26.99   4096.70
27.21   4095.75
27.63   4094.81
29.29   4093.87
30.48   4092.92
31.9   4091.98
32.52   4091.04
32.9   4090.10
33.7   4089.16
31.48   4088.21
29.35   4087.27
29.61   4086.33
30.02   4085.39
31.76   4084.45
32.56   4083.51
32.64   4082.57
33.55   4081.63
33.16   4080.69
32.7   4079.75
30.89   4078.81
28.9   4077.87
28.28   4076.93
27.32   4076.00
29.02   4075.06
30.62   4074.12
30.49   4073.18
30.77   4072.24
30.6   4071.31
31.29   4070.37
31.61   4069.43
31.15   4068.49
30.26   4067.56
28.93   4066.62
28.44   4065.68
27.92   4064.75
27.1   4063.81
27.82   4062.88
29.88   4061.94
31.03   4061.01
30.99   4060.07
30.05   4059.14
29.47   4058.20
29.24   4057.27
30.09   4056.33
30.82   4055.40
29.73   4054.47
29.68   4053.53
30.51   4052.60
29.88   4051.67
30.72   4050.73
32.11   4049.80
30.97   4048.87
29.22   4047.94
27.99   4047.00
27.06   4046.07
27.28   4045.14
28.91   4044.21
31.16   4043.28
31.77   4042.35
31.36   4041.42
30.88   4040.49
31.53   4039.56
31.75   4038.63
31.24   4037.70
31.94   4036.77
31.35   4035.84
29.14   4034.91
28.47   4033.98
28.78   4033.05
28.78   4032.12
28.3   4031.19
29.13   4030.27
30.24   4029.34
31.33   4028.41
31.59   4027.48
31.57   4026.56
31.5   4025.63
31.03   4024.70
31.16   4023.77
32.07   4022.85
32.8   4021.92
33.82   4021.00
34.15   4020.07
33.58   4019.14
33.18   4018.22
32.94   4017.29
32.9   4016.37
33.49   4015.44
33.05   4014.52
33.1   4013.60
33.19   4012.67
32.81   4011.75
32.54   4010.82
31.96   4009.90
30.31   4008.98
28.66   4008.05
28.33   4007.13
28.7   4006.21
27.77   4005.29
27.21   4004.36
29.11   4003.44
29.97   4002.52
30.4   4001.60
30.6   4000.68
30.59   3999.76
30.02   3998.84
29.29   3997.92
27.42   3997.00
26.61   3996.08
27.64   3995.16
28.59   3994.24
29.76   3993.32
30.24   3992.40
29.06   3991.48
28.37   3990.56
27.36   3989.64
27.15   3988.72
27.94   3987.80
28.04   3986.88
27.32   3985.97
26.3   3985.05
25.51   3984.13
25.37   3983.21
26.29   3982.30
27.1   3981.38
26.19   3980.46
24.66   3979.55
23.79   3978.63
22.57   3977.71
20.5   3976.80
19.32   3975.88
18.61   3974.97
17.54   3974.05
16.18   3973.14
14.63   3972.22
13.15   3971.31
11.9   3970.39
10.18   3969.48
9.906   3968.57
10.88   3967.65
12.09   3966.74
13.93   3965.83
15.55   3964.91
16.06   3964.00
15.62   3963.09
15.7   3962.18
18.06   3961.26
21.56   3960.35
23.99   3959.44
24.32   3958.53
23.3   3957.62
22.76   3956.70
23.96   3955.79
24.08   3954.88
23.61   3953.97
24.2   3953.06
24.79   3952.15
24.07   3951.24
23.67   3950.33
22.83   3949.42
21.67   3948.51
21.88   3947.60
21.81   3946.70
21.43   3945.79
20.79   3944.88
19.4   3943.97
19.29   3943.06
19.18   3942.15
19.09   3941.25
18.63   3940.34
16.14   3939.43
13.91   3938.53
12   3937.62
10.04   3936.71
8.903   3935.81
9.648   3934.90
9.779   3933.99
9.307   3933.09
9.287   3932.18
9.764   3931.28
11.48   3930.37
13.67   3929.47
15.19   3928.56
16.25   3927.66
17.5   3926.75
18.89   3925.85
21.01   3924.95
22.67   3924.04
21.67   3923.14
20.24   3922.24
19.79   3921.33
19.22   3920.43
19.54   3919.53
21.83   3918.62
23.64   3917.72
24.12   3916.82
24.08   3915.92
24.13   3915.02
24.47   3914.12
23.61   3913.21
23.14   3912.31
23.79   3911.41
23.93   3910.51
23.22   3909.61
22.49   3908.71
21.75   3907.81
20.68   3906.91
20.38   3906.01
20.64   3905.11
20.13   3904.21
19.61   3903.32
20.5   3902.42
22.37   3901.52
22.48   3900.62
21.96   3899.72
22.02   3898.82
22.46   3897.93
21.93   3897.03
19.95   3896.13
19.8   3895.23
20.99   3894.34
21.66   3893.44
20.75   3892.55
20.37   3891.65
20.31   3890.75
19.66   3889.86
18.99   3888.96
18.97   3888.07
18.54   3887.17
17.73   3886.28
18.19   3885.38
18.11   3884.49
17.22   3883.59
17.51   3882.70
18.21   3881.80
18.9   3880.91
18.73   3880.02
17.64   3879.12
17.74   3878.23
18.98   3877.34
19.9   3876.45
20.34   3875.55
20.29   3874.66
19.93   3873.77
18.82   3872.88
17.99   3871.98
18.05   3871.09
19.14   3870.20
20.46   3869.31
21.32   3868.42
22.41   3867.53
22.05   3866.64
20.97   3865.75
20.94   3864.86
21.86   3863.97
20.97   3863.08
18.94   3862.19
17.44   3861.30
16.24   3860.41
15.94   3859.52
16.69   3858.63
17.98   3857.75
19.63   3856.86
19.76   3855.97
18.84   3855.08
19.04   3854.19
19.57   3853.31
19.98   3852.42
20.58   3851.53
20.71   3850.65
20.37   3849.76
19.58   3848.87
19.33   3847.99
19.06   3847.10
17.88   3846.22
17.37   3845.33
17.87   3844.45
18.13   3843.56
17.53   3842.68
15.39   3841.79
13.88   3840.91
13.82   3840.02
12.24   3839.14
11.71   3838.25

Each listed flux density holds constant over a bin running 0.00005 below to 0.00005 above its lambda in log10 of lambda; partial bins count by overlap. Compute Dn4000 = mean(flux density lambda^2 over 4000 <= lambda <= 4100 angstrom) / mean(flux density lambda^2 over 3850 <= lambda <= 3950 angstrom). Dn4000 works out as 1.70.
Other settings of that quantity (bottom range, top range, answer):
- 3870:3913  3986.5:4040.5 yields 1.60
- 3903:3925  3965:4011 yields 1.15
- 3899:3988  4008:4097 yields 1.65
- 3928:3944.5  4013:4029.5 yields 2.48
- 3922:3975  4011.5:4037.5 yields 1.89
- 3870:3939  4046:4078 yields 1.70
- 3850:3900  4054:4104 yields 1.68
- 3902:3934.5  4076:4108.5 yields 1.63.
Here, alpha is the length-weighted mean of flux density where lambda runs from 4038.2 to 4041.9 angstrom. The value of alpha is 31.4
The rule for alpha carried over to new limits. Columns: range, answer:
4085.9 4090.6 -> 31.4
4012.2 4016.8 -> 33.2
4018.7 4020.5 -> 33.8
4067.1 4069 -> 30.8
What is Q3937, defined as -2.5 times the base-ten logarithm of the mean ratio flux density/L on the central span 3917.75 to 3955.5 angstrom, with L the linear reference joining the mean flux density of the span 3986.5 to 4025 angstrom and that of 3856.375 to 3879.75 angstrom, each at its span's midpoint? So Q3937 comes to 0.35 mag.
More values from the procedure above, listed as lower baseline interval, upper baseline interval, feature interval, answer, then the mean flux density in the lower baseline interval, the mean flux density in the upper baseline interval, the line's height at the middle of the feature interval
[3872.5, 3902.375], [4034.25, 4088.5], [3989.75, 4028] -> -0.14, 19.8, 30.3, 27.1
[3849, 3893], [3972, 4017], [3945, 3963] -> 0.11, 19.3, 27.5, 24.8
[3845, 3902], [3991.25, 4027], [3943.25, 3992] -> 0.27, 19.6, 30.8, 27.4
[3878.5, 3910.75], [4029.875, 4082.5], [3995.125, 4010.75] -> -0.09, 20.2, 30.1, 26.8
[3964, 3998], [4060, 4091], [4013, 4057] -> -0.15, 22.2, 30.5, 27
